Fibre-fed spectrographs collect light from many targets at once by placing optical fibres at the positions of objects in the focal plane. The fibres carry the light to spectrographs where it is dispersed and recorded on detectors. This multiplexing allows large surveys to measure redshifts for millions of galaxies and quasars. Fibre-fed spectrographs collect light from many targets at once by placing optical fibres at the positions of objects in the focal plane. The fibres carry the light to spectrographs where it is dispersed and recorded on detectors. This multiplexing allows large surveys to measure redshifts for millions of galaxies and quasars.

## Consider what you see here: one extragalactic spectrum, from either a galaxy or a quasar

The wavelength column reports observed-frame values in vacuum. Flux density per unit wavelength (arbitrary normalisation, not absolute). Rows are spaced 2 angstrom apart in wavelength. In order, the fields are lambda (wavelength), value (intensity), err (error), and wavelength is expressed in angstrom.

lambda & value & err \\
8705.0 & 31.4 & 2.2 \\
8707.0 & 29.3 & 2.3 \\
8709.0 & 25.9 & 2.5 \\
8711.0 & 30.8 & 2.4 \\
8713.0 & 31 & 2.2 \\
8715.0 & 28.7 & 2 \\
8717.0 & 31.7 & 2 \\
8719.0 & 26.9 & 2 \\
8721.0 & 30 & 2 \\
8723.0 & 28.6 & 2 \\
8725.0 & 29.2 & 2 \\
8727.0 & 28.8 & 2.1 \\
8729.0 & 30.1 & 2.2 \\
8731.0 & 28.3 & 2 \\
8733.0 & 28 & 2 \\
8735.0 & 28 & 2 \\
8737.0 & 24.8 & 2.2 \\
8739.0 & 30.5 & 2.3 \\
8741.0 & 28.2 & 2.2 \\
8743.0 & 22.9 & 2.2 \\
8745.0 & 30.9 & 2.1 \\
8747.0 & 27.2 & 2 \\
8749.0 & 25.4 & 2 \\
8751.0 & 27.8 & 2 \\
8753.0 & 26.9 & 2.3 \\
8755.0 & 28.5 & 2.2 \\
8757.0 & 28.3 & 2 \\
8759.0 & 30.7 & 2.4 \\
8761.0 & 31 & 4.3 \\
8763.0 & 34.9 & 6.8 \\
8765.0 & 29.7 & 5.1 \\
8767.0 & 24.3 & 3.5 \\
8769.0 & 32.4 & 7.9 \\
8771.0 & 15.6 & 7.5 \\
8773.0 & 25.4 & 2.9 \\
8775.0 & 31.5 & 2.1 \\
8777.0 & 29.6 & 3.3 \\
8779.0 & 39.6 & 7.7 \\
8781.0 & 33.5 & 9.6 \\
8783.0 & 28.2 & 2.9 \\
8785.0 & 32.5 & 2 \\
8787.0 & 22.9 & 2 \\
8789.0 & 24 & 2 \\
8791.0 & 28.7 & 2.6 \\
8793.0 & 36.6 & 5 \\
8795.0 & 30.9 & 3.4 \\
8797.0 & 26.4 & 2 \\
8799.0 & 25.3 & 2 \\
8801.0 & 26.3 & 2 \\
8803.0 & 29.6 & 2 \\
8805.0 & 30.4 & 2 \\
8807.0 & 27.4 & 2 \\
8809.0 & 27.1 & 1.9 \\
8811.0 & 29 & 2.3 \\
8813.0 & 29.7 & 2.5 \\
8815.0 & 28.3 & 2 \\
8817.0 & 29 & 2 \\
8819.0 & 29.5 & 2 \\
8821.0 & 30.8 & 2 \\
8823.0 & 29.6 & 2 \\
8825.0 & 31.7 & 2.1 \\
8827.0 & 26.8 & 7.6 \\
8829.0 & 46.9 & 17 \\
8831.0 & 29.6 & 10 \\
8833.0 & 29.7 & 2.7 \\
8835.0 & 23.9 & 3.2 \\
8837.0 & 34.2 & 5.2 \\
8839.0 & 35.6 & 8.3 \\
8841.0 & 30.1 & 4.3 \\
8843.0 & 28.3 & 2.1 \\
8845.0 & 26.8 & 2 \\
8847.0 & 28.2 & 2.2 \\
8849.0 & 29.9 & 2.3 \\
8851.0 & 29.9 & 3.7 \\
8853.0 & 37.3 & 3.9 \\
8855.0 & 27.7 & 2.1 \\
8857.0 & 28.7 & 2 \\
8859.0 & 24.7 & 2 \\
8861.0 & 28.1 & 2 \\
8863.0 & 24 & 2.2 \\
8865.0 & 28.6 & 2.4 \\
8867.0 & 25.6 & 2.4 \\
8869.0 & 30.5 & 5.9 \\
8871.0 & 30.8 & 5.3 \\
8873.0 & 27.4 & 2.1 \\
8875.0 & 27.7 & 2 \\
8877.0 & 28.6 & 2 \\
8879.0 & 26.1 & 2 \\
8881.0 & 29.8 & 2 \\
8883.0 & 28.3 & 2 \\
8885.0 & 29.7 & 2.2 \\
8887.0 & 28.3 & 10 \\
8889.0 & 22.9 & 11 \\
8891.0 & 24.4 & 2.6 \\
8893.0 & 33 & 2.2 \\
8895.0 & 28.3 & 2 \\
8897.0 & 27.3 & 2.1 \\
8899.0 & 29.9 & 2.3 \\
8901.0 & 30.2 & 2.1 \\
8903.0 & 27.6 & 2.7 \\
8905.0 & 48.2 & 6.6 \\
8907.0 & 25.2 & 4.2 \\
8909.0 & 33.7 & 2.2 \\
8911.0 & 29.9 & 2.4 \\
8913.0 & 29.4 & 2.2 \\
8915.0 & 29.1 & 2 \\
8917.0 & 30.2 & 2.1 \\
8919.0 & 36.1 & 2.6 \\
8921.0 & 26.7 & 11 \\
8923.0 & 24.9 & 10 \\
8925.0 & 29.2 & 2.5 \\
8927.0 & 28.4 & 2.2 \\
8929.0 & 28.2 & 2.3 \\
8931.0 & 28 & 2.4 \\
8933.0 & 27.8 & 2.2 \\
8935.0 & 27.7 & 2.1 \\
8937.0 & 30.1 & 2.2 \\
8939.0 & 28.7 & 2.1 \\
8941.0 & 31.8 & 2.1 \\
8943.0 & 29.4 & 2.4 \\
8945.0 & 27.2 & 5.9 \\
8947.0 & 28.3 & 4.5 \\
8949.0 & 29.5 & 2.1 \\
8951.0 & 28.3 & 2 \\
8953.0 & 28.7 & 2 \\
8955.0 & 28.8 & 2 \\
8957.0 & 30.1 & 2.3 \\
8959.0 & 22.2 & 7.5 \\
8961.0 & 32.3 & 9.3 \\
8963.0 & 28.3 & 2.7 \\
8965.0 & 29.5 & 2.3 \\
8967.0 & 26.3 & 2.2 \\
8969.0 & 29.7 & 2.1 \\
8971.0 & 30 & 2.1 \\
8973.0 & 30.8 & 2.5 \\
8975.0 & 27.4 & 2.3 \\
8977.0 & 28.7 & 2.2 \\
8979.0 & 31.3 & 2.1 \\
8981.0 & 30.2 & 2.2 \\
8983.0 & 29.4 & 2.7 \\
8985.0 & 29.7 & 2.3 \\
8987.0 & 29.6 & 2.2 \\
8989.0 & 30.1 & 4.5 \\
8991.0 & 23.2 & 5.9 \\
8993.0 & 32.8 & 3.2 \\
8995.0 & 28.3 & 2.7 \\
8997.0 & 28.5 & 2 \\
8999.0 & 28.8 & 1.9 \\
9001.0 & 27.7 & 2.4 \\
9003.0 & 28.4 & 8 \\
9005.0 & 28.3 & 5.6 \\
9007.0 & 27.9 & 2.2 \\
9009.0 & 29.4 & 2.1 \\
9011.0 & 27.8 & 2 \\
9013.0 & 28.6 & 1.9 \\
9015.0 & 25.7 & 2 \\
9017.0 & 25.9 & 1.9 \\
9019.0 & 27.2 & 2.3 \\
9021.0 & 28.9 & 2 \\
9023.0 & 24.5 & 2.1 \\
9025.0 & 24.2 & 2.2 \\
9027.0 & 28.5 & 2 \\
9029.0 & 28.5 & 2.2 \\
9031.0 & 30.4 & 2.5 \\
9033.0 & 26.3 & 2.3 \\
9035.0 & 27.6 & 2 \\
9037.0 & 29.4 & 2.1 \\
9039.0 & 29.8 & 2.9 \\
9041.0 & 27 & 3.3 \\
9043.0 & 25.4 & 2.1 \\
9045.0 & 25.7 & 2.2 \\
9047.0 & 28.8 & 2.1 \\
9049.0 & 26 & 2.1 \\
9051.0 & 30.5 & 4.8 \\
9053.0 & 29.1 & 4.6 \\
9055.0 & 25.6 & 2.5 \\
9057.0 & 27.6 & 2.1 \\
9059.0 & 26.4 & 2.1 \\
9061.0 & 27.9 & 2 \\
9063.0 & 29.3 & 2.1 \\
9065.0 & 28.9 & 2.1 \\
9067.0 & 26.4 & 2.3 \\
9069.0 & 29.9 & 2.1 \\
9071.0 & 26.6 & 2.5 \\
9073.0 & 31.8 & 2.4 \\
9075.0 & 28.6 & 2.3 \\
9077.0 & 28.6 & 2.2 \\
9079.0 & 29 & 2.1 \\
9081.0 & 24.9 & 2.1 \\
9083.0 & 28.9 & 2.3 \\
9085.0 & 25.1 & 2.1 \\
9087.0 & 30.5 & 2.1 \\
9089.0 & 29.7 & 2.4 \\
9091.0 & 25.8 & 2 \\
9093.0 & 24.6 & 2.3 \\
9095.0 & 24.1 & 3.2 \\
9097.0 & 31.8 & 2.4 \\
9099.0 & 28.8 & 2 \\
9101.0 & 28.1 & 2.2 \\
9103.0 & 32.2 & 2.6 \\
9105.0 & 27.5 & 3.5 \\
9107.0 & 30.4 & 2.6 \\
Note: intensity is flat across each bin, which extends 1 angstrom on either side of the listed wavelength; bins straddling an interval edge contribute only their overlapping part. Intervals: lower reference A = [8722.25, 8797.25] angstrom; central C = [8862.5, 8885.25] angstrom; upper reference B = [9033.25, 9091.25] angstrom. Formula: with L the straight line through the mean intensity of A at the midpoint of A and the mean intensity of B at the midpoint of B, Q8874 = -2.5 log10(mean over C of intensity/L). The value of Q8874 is 0.01 mag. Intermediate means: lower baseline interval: 28.7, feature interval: 28.1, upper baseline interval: 28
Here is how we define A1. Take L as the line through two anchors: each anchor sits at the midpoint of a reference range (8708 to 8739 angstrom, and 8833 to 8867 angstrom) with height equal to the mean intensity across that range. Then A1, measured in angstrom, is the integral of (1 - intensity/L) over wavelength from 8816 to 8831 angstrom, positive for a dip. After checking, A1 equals -1.5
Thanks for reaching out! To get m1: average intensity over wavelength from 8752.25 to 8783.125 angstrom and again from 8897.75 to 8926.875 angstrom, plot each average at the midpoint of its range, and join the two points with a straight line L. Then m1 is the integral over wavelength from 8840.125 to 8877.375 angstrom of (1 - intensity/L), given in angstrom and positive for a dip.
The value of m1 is 2.0 angstrom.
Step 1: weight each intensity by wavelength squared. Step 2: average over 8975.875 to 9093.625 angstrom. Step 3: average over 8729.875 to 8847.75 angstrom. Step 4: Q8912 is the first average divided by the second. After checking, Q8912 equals 1.02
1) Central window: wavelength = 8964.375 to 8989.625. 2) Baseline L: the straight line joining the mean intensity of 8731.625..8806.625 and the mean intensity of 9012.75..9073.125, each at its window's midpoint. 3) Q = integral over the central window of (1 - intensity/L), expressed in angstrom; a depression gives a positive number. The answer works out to -1.4 angstrom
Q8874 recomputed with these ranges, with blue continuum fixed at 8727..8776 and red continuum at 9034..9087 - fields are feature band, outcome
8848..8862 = -0.06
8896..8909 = -0.13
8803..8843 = -0.09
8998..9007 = -0.01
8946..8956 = -0.03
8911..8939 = -0.04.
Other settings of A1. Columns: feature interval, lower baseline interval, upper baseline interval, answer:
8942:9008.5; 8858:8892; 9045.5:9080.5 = -2.3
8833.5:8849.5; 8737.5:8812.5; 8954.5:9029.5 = -0.6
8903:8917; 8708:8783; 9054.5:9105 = -1.8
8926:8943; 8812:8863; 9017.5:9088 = 0.1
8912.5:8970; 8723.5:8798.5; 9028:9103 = -1.0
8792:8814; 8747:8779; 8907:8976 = -0.3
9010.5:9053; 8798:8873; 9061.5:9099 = 1.2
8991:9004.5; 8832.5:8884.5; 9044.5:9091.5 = -0.1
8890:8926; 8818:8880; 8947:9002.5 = -1.1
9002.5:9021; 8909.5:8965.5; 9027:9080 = 0.4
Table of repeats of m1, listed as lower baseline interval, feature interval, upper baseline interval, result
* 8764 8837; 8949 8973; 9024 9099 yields -0.3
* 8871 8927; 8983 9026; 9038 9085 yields 0.7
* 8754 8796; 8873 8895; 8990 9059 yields 0.6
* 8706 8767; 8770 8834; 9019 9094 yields -2.1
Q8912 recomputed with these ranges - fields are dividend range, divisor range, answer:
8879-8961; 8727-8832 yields 1.03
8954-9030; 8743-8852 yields 1.01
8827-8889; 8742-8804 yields 1.04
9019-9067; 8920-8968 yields 1.00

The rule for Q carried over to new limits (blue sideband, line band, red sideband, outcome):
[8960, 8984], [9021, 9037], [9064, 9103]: 0.77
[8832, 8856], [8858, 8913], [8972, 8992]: 1.74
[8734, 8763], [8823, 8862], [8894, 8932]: -1.57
